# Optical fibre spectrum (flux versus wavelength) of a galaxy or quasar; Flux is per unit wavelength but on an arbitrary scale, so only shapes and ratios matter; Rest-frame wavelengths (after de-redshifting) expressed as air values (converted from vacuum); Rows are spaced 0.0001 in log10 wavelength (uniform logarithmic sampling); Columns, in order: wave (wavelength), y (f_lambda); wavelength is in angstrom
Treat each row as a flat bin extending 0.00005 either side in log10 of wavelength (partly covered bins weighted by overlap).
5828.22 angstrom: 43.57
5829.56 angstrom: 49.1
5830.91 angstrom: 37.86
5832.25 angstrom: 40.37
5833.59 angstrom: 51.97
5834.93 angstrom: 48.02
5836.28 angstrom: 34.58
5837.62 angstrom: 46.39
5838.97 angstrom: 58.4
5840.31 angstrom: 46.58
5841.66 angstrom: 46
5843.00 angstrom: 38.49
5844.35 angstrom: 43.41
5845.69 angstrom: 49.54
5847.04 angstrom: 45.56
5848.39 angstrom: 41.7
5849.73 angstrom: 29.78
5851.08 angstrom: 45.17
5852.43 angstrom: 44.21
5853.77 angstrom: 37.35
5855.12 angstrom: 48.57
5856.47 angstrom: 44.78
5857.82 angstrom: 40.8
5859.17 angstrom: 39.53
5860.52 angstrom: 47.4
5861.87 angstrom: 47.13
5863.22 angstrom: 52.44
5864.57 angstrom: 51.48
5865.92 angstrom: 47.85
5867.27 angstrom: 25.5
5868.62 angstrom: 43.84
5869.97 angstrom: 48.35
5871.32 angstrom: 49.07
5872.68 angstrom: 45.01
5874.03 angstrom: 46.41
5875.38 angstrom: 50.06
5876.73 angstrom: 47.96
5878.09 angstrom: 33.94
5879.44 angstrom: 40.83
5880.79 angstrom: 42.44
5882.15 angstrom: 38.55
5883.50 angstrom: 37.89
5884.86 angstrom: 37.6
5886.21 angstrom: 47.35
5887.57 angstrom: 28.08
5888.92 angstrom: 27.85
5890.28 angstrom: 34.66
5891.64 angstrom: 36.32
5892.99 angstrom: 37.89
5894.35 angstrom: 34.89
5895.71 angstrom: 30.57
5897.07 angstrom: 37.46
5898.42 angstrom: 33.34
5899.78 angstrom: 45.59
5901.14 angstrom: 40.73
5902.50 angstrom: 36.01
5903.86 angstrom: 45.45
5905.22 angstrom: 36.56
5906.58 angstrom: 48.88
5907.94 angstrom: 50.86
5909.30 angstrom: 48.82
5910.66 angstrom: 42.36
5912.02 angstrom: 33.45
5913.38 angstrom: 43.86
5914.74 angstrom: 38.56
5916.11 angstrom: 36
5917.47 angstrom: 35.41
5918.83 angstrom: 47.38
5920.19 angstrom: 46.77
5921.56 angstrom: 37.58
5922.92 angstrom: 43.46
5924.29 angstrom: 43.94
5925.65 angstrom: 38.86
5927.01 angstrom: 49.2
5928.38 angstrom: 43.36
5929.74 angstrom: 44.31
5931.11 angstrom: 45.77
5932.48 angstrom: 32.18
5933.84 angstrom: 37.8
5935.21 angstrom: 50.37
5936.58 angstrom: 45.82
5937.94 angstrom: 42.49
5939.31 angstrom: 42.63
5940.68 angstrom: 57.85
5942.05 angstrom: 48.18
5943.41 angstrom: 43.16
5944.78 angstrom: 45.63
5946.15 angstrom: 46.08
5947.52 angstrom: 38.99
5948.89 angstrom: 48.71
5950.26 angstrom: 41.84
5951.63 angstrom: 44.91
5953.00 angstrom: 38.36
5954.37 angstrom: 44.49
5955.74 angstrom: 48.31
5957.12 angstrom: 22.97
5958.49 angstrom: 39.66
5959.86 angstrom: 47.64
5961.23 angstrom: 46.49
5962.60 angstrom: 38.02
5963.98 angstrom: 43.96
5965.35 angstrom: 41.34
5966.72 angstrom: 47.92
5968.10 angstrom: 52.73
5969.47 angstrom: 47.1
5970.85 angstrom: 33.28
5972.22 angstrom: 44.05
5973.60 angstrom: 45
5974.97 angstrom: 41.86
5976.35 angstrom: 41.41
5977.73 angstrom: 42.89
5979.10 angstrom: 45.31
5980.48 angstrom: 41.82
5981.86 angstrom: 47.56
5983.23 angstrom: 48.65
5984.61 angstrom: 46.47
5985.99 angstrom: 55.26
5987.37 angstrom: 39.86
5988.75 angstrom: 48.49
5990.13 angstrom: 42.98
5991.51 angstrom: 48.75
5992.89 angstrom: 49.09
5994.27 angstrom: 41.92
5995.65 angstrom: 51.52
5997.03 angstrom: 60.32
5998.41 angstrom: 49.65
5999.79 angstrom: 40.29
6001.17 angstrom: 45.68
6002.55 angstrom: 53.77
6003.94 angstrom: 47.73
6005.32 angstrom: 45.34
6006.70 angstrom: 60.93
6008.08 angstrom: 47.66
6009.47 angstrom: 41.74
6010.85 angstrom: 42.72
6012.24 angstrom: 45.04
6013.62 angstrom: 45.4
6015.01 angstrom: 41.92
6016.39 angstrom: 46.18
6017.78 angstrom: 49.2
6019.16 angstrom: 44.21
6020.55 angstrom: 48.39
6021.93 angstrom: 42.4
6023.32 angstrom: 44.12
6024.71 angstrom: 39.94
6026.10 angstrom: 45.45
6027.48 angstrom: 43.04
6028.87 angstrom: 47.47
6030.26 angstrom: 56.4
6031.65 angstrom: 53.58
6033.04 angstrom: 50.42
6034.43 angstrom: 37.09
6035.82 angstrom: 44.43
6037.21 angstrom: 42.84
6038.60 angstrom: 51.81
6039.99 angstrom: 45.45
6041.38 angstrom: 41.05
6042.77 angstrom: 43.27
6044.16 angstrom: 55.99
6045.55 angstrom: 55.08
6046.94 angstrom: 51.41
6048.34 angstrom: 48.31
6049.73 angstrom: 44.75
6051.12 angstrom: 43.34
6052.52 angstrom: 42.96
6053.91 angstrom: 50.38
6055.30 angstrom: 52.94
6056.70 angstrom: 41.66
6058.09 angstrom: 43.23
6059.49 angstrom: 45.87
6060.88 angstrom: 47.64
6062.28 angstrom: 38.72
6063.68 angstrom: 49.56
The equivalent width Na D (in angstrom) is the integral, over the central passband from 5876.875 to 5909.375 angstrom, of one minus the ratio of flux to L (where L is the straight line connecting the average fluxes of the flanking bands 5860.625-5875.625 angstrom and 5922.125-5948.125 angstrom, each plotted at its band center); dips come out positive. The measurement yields 4.7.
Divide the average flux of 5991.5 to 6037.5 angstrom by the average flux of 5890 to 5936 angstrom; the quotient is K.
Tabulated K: 1.1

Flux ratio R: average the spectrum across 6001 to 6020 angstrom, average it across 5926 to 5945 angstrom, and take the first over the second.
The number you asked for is 1.0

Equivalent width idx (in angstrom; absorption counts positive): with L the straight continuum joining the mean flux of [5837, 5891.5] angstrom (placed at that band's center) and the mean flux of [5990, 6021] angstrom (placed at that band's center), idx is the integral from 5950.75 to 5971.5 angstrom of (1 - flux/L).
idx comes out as 1.60 angstrom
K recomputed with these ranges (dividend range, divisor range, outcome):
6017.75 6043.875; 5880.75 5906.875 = 1.22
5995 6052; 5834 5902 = 1.12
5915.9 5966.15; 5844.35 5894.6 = 1.03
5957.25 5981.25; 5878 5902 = 1.16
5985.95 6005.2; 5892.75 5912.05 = 1.18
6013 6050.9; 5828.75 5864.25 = 1.05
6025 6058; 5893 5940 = 1.14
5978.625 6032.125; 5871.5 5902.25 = 1.21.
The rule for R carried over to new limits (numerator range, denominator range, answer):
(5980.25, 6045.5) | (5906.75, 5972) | 1.09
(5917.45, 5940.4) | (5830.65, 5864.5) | 0.97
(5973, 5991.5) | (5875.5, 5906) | 1.19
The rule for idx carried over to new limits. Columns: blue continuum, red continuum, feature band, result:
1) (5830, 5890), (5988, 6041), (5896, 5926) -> 2.0 angstrom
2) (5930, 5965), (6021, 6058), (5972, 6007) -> -1.7 angstrom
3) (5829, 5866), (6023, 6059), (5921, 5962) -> 2.1 angstrom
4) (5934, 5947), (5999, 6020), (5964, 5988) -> 0.9 angstrom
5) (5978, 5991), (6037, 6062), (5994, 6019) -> -0.6 angstrom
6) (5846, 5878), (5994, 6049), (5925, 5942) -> 0.4 angstrom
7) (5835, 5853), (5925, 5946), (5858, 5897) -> 2.8 angstrom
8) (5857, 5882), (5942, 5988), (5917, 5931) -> 0.2 angstrom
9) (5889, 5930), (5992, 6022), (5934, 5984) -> 0.0 angstrom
